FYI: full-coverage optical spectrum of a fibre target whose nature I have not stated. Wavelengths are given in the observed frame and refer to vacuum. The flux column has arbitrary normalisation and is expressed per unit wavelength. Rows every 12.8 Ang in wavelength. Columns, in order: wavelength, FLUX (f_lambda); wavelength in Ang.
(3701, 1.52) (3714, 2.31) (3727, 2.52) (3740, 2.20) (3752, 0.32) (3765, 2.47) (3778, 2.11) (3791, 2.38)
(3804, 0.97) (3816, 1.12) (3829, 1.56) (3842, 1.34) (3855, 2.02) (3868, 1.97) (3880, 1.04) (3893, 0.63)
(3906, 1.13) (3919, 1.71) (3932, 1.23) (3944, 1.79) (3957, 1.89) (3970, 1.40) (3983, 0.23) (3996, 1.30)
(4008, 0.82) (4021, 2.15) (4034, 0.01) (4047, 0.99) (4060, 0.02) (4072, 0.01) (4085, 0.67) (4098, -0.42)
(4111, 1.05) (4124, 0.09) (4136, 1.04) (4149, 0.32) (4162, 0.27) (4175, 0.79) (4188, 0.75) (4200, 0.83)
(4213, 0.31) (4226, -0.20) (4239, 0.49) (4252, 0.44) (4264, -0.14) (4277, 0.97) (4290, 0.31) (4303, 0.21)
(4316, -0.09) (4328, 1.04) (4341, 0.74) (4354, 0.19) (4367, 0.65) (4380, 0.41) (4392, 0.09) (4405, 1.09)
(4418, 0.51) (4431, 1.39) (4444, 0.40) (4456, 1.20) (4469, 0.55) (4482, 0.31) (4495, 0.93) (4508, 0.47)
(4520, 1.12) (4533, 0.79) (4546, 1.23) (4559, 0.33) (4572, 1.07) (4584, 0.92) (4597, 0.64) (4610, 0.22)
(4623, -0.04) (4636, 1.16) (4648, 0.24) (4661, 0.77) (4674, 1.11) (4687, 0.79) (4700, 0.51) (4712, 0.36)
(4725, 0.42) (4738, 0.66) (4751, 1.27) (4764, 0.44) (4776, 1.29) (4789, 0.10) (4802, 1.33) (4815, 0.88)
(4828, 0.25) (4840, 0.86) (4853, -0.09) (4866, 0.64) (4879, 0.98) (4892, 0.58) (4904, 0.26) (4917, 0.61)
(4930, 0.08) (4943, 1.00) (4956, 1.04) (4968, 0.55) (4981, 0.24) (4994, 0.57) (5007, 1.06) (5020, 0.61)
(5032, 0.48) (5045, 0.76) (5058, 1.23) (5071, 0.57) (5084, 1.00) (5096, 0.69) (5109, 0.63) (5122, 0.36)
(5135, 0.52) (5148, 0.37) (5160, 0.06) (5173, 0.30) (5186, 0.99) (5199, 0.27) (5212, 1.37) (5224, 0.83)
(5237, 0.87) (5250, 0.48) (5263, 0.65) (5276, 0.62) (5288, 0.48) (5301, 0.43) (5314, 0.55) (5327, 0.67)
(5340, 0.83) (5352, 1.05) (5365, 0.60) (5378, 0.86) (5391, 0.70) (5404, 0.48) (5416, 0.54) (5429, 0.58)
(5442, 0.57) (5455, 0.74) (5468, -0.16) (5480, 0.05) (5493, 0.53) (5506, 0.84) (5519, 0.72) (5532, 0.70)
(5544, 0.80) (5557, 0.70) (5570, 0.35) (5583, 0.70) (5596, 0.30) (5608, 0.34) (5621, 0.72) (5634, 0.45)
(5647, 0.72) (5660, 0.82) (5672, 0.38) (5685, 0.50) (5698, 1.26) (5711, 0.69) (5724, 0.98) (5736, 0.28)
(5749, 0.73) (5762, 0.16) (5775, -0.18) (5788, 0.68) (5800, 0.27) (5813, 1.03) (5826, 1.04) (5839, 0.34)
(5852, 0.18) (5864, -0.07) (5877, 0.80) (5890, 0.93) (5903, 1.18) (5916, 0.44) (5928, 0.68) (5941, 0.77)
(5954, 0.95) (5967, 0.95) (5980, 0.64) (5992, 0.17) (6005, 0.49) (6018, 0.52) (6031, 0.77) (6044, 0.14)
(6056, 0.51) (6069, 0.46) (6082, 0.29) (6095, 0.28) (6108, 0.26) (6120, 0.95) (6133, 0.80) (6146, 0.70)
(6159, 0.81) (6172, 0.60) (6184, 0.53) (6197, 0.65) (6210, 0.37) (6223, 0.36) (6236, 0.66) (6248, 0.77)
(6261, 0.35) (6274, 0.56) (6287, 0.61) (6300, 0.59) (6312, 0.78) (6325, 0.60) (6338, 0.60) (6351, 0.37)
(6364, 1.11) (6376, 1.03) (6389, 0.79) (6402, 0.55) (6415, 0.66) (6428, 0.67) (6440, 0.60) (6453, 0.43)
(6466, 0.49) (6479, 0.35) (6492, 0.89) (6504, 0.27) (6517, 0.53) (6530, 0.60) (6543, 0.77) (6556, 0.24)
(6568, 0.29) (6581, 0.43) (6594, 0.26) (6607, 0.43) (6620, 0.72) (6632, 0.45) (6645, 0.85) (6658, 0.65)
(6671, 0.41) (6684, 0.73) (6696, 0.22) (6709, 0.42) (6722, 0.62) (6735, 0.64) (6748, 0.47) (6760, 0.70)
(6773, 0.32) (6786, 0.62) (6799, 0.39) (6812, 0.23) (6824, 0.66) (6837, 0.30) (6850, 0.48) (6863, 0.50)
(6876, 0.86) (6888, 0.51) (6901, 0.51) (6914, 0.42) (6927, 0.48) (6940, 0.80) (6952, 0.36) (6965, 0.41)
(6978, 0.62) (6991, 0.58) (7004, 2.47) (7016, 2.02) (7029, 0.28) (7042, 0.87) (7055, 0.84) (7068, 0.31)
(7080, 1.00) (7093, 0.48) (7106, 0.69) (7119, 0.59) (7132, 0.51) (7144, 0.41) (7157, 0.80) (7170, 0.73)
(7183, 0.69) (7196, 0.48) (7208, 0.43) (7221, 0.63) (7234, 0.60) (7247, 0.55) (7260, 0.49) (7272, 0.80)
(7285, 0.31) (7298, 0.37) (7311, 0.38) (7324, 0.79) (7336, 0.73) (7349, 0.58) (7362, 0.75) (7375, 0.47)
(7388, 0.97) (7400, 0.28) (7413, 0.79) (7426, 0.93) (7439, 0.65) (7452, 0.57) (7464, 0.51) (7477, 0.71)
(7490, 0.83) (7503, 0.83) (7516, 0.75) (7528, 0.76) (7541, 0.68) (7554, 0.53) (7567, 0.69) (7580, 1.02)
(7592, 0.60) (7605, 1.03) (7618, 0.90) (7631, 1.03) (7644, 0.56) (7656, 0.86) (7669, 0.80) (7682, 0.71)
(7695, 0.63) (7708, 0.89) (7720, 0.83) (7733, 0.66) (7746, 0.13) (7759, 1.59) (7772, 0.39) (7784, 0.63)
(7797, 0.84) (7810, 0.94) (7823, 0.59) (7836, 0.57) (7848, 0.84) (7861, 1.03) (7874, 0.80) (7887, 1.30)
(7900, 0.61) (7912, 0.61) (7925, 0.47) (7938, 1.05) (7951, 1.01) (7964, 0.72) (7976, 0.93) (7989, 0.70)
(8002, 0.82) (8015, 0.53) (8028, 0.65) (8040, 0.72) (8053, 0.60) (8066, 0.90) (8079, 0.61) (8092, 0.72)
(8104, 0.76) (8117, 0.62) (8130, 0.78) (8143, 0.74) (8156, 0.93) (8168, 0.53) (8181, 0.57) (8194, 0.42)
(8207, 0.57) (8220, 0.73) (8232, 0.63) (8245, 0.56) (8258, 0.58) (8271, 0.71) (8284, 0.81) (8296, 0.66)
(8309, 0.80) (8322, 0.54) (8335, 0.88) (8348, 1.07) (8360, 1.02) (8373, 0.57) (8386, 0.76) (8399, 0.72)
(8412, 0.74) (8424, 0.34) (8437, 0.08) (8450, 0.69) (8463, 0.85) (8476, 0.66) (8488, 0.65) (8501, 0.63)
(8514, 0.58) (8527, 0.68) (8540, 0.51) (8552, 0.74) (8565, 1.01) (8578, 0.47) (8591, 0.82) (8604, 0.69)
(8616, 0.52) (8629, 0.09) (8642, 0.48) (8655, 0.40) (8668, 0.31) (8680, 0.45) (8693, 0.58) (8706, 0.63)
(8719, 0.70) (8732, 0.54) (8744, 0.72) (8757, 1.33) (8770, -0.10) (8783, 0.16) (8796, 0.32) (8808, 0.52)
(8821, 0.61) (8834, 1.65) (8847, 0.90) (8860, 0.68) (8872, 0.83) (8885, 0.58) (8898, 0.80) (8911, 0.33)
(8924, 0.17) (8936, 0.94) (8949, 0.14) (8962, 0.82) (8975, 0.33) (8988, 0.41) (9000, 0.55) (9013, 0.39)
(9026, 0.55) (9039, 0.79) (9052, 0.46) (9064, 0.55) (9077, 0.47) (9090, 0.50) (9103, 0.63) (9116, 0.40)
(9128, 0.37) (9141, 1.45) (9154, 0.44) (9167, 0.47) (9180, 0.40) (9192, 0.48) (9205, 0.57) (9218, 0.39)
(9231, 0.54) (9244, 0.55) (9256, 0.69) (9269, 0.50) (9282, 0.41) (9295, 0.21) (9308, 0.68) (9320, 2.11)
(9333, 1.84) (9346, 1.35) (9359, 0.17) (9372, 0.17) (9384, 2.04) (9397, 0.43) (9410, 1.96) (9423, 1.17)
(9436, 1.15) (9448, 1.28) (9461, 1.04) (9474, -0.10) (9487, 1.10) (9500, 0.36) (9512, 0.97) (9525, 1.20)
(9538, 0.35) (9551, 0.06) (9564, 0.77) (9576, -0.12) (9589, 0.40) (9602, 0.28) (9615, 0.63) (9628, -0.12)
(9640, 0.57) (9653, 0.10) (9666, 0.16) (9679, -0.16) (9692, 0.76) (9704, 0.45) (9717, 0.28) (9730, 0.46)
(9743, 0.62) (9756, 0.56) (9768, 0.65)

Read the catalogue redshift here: 0.880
